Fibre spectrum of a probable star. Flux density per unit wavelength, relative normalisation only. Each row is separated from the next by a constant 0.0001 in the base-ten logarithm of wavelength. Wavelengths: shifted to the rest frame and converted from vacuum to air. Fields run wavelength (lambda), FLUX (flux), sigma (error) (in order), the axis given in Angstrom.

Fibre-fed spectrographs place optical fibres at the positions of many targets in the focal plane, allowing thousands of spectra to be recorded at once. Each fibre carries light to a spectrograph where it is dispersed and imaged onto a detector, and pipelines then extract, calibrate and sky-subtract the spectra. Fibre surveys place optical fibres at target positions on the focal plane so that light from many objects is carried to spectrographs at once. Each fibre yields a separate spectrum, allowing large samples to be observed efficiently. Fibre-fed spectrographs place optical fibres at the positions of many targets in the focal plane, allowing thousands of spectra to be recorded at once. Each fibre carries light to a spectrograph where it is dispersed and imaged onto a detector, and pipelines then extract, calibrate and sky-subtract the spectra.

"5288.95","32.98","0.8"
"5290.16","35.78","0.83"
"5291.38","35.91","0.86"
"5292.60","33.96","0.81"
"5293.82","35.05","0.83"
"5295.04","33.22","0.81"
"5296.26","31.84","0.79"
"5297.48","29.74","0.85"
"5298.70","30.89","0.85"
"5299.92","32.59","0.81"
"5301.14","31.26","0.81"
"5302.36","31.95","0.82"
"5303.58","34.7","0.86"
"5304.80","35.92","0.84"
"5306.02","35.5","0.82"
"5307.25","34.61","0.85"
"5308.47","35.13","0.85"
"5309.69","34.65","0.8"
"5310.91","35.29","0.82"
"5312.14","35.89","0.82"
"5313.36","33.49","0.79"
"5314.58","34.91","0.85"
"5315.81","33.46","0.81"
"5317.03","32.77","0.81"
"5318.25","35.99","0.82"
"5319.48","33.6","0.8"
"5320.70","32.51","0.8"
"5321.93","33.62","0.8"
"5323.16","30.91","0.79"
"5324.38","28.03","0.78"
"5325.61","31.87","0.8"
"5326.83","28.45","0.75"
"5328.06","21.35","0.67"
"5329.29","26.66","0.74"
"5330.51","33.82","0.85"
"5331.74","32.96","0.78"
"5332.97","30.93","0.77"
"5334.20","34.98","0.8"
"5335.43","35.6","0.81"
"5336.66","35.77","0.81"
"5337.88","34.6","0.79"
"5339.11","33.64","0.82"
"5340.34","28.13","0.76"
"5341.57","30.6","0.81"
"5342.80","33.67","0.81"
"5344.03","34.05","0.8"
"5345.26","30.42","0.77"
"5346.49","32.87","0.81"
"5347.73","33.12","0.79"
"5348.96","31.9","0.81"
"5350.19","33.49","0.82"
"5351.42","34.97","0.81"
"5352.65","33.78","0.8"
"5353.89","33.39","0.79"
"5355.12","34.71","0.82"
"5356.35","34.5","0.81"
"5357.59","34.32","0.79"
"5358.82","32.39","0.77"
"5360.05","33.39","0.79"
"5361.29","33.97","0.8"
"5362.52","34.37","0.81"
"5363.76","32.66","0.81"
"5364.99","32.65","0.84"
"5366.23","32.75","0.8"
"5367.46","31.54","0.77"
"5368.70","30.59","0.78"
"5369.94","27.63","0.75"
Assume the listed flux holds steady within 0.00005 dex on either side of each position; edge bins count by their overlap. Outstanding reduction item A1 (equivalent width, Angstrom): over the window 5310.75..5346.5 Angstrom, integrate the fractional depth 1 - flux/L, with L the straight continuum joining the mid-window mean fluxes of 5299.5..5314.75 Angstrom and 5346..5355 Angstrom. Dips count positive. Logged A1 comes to 1.6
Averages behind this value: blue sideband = 34.3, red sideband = 33.4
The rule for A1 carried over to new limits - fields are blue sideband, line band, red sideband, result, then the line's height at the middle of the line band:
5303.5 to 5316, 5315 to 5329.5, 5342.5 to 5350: 1.4 Angstrom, 34.1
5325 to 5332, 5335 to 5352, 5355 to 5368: -1.1 Angstrom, 31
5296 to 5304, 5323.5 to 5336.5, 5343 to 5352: 0.8 Angstrom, 32.6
